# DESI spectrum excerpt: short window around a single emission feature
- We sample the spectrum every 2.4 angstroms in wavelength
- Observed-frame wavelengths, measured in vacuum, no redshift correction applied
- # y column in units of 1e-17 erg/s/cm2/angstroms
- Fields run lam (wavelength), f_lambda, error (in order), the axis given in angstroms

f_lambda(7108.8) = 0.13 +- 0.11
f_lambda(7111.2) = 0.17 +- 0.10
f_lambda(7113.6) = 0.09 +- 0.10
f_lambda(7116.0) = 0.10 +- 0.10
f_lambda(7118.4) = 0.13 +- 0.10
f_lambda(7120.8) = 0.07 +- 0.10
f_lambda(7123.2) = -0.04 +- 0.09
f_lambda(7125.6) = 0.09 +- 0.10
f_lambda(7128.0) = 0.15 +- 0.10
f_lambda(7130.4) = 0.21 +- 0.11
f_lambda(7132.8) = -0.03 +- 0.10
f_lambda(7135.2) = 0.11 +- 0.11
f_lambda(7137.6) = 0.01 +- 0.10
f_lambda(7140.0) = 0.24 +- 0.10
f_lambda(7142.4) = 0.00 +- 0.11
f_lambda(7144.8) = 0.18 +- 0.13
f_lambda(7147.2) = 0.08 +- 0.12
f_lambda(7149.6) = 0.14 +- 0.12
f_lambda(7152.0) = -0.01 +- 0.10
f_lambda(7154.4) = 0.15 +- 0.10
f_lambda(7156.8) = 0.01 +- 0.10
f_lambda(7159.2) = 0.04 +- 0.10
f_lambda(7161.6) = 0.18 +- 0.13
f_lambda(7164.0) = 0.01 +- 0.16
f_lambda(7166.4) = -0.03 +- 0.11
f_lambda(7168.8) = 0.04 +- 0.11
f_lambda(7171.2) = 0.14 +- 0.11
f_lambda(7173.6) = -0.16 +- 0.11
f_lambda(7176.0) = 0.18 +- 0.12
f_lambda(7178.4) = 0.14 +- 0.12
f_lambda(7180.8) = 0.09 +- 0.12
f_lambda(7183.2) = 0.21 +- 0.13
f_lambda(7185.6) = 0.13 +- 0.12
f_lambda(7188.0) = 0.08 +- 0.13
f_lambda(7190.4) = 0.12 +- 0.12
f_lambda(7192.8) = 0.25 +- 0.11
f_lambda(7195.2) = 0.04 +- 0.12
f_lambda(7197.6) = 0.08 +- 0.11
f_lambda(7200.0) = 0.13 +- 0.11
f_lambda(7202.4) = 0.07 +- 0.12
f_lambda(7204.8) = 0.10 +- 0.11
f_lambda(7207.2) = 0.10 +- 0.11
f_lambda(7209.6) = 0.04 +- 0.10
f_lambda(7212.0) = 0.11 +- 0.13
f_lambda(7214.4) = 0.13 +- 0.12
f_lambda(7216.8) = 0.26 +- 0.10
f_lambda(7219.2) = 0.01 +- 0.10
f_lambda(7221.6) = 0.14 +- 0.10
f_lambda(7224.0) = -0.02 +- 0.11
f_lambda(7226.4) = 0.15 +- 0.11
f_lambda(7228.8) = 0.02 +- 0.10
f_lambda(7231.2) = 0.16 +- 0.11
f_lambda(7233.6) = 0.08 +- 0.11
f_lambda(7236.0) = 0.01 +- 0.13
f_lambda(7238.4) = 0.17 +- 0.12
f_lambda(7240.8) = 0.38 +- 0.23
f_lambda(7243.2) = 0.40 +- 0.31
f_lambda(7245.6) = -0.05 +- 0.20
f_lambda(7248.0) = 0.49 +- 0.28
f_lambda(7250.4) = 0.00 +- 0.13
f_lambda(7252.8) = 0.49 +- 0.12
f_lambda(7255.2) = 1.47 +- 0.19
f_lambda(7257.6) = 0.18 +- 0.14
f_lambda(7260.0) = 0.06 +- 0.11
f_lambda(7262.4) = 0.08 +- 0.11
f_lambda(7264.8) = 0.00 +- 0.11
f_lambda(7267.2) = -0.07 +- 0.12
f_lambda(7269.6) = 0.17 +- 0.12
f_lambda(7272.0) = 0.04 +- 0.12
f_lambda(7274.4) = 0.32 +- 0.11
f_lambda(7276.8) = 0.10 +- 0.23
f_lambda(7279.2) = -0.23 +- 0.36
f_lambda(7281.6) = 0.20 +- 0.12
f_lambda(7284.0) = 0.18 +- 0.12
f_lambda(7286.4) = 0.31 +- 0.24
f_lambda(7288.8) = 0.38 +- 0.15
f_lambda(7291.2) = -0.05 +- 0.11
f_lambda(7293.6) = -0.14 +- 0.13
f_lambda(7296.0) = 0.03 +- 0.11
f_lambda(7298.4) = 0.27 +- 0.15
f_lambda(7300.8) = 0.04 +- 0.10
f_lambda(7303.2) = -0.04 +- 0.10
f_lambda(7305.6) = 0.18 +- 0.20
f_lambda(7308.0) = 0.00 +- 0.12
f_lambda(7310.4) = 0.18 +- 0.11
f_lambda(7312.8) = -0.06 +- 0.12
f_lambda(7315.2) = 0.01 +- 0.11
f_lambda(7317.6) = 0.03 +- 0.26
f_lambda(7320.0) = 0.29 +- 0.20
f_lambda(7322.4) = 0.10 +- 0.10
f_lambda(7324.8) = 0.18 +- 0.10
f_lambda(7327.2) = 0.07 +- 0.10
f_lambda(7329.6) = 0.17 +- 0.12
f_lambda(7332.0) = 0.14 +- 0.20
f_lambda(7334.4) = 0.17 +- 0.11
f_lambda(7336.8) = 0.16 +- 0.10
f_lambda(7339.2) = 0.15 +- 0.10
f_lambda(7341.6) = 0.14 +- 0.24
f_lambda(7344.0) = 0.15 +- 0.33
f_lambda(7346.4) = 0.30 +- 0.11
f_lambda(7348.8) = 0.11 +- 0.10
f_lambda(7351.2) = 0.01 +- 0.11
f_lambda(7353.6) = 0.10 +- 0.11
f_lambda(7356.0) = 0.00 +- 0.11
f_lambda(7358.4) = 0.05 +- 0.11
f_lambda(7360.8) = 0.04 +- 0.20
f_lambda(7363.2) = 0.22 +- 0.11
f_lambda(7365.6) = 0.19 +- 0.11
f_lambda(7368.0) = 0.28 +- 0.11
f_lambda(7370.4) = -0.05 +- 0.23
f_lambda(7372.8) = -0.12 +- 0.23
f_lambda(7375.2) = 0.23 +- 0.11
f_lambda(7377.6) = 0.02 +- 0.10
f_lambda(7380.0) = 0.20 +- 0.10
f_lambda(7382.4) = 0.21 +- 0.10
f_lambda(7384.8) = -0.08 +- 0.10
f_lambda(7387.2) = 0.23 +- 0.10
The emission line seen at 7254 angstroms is H-alpha 6563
